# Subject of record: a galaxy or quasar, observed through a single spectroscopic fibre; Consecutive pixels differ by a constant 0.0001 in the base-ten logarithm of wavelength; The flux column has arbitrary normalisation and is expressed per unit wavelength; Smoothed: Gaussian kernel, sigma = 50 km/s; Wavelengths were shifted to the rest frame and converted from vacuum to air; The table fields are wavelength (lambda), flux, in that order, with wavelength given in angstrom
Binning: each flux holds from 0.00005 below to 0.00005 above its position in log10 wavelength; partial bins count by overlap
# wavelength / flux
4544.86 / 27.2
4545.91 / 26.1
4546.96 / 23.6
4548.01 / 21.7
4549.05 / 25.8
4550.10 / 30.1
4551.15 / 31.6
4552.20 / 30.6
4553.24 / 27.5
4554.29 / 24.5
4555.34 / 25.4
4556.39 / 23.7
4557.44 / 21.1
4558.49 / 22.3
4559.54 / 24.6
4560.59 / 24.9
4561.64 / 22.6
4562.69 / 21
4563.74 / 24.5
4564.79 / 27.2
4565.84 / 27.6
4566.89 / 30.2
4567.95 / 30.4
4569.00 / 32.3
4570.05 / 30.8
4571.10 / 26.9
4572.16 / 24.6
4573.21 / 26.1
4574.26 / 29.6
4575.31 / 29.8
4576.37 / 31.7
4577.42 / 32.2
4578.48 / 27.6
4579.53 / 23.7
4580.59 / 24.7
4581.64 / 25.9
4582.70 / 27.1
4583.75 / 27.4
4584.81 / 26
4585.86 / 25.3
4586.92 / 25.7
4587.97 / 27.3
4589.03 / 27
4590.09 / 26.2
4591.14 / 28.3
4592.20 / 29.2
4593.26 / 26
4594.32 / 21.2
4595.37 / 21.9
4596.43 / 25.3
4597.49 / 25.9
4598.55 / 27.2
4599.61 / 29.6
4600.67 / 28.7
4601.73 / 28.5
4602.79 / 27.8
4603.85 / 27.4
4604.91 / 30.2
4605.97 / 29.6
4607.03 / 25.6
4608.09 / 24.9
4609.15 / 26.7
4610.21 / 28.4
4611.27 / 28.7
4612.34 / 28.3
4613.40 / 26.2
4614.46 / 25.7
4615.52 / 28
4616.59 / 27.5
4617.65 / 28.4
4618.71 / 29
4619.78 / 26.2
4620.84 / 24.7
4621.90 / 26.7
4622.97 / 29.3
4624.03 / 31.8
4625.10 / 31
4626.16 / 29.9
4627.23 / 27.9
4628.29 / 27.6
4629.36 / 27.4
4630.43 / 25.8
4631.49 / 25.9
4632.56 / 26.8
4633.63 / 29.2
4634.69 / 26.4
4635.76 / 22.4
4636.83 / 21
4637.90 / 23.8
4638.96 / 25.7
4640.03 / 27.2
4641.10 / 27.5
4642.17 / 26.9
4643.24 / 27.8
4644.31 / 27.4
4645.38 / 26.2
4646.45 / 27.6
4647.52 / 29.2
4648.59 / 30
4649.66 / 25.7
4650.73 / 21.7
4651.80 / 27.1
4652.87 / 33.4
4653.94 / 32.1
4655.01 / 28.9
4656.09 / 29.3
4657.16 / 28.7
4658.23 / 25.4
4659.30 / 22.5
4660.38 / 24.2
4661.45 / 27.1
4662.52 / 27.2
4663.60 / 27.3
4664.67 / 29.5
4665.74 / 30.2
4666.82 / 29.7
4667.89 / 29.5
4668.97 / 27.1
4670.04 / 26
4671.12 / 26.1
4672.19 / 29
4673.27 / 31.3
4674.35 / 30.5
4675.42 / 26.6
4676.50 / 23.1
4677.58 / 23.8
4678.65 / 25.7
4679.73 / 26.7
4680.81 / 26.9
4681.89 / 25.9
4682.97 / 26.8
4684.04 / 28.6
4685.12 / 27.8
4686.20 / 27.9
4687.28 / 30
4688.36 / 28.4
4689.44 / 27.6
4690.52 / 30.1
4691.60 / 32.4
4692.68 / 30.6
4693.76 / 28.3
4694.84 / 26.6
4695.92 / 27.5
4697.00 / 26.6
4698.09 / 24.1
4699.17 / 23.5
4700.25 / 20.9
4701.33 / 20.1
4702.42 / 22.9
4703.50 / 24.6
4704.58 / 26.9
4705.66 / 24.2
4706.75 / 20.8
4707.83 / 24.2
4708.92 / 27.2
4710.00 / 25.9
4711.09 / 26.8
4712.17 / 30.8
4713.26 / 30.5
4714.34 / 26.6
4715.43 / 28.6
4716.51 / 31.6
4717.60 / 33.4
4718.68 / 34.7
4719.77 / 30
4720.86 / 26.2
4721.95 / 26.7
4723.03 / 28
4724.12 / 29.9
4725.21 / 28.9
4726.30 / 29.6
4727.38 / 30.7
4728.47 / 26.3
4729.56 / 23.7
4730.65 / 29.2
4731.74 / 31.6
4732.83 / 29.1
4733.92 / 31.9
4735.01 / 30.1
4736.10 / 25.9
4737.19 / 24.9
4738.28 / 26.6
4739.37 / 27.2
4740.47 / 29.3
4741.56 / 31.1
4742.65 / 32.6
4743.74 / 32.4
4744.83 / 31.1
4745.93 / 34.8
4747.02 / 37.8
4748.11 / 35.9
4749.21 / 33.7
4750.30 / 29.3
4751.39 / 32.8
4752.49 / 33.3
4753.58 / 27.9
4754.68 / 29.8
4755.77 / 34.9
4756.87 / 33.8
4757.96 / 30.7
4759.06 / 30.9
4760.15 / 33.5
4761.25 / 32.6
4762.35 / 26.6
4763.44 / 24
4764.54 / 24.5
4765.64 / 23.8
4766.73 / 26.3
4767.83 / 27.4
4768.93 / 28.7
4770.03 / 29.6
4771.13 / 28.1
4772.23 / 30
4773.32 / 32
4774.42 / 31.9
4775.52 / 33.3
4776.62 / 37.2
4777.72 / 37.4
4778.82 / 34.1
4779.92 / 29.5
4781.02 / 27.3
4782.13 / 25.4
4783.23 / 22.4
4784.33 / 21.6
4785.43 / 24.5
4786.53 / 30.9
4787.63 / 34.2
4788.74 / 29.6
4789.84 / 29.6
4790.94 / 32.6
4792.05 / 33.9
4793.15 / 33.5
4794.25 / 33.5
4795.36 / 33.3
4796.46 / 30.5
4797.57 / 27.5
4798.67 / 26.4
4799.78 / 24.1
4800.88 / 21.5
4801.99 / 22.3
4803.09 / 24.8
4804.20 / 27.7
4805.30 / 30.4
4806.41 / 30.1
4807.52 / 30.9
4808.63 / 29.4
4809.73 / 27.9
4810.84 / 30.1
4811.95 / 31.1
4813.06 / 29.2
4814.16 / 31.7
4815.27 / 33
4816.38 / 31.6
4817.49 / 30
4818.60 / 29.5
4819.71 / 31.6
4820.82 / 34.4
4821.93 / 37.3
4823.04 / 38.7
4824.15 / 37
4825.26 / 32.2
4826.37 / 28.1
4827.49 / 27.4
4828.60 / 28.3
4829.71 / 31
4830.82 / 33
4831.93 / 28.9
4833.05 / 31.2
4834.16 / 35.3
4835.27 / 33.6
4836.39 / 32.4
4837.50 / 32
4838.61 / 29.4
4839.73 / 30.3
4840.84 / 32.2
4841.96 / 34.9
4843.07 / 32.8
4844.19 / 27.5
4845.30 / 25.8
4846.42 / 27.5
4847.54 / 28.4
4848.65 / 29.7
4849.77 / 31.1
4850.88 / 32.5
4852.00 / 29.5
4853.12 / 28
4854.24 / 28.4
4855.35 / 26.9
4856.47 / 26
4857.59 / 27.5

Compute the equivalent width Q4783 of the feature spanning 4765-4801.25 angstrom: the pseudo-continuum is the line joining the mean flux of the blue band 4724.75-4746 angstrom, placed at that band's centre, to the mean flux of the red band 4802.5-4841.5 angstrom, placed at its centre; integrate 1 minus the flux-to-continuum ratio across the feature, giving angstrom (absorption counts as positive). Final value 1.00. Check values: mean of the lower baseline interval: 29.2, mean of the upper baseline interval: 31.2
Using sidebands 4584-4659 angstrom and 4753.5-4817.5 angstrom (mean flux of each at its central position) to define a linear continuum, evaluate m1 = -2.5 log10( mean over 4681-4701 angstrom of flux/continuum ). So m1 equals 0.032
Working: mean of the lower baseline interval 27.2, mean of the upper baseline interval 29.5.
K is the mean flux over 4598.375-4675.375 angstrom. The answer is 27.6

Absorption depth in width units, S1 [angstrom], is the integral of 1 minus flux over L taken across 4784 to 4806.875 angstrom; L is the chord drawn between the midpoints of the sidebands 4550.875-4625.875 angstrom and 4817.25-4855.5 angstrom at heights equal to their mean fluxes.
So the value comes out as 1.3 angstrom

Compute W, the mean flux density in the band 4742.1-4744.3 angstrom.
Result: 32.6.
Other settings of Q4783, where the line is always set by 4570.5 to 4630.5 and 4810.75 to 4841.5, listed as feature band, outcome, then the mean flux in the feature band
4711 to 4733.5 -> 0.4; 29.3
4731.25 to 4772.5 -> 0.3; 30.1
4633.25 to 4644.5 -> 0.9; 25.9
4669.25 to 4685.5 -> 1.1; 27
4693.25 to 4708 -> 2.5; 24.4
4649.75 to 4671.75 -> 0.7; 27.6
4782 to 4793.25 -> 0.8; 28.9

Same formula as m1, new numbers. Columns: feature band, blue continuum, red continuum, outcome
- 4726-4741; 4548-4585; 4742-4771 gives 0.07 mag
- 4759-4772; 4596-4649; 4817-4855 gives 0.07 mag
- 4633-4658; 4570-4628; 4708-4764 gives 0.04 mag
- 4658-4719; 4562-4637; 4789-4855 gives 0.05 mag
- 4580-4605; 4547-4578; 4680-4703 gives 0.01 mag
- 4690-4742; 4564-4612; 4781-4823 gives 0.04 mag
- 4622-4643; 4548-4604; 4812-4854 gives 0.03 mag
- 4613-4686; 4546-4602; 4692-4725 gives -0.02 mag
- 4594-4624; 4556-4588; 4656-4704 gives -0.02 mag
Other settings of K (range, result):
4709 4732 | 29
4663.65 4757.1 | 28.5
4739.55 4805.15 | 30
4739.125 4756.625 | 32.2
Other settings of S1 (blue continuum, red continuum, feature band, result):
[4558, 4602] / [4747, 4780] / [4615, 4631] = -0.19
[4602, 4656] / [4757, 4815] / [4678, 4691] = 0.20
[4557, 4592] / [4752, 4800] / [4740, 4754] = -1.47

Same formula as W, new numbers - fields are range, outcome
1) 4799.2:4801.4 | 22.9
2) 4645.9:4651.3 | 26.9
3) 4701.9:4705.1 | 24.8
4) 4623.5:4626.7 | 30.9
